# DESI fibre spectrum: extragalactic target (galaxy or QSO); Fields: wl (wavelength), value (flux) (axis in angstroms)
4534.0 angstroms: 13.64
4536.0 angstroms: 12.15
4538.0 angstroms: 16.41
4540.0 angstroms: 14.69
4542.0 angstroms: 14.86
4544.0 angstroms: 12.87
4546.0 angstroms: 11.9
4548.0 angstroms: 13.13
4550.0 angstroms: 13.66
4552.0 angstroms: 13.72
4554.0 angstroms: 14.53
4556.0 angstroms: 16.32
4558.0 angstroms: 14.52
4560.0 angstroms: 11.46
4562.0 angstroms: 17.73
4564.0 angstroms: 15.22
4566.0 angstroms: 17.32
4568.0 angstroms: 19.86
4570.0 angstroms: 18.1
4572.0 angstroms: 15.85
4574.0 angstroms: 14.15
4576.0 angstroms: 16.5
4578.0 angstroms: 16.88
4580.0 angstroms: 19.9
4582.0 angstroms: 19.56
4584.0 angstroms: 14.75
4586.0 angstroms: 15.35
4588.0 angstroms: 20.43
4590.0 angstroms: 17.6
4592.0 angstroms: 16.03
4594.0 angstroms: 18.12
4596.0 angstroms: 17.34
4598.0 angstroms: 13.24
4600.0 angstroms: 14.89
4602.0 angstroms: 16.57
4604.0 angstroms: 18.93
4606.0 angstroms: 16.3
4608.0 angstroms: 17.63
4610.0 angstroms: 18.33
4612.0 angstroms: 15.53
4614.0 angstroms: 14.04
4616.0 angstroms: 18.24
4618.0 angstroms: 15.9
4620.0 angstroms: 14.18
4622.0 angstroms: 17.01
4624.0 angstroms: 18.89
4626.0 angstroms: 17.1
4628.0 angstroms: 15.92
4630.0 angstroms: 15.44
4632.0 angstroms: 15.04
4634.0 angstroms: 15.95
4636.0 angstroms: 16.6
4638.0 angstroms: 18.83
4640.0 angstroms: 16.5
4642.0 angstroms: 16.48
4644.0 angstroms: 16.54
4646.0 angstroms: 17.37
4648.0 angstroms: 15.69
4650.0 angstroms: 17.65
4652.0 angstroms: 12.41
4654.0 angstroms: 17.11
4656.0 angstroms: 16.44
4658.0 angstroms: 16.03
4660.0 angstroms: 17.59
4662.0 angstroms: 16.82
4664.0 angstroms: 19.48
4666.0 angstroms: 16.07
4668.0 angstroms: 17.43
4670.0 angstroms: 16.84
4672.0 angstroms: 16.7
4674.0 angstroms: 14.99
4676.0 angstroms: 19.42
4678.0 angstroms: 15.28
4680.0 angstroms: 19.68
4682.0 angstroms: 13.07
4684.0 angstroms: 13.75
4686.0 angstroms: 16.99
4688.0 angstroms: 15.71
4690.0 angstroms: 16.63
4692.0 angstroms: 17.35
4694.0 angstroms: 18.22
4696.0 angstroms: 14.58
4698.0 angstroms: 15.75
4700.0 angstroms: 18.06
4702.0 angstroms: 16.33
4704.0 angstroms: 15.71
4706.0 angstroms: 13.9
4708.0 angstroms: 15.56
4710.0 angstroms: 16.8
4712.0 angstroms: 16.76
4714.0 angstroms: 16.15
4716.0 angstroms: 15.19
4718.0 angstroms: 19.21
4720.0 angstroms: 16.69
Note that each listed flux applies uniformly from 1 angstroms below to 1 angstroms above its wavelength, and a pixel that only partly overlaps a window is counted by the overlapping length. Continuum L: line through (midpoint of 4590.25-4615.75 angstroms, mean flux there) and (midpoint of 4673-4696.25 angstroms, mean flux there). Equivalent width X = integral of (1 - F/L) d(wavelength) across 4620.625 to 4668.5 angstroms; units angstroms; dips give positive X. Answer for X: -0.7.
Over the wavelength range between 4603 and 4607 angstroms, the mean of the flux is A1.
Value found 17.6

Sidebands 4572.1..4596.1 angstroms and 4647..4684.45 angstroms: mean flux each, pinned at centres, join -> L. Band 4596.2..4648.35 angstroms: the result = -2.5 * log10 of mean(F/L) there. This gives 0.03 mag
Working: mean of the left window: 17.2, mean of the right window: 16.5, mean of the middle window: 16.5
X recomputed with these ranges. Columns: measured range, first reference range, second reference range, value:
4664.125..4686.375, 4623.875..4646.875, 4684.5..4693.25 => 0.11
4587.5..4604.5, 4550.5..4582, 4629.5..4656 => -0.65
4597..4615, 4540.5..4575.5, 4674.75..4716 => -0.82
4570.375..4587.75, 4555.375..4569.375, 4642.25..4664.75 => -0.68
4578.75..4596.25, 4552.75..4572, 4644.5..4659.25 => -1.73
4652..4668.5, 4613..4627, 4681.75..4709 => -0.67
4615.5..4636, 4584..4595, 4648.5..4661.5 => 0.42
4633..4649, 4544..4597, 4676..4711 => -0.60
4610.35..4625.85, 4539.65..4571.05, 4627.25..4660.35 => -0.45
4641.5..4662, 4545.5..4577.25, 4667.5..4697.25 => -0.27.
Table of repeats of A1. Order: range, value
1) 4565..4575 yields 17.1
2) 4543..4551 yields 12.9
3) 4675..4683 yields 16.9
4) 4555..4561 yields 14.1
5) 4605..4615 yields 16.4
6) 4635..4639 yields 17.7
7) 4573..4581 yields 16.9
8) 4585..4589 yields 17.9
